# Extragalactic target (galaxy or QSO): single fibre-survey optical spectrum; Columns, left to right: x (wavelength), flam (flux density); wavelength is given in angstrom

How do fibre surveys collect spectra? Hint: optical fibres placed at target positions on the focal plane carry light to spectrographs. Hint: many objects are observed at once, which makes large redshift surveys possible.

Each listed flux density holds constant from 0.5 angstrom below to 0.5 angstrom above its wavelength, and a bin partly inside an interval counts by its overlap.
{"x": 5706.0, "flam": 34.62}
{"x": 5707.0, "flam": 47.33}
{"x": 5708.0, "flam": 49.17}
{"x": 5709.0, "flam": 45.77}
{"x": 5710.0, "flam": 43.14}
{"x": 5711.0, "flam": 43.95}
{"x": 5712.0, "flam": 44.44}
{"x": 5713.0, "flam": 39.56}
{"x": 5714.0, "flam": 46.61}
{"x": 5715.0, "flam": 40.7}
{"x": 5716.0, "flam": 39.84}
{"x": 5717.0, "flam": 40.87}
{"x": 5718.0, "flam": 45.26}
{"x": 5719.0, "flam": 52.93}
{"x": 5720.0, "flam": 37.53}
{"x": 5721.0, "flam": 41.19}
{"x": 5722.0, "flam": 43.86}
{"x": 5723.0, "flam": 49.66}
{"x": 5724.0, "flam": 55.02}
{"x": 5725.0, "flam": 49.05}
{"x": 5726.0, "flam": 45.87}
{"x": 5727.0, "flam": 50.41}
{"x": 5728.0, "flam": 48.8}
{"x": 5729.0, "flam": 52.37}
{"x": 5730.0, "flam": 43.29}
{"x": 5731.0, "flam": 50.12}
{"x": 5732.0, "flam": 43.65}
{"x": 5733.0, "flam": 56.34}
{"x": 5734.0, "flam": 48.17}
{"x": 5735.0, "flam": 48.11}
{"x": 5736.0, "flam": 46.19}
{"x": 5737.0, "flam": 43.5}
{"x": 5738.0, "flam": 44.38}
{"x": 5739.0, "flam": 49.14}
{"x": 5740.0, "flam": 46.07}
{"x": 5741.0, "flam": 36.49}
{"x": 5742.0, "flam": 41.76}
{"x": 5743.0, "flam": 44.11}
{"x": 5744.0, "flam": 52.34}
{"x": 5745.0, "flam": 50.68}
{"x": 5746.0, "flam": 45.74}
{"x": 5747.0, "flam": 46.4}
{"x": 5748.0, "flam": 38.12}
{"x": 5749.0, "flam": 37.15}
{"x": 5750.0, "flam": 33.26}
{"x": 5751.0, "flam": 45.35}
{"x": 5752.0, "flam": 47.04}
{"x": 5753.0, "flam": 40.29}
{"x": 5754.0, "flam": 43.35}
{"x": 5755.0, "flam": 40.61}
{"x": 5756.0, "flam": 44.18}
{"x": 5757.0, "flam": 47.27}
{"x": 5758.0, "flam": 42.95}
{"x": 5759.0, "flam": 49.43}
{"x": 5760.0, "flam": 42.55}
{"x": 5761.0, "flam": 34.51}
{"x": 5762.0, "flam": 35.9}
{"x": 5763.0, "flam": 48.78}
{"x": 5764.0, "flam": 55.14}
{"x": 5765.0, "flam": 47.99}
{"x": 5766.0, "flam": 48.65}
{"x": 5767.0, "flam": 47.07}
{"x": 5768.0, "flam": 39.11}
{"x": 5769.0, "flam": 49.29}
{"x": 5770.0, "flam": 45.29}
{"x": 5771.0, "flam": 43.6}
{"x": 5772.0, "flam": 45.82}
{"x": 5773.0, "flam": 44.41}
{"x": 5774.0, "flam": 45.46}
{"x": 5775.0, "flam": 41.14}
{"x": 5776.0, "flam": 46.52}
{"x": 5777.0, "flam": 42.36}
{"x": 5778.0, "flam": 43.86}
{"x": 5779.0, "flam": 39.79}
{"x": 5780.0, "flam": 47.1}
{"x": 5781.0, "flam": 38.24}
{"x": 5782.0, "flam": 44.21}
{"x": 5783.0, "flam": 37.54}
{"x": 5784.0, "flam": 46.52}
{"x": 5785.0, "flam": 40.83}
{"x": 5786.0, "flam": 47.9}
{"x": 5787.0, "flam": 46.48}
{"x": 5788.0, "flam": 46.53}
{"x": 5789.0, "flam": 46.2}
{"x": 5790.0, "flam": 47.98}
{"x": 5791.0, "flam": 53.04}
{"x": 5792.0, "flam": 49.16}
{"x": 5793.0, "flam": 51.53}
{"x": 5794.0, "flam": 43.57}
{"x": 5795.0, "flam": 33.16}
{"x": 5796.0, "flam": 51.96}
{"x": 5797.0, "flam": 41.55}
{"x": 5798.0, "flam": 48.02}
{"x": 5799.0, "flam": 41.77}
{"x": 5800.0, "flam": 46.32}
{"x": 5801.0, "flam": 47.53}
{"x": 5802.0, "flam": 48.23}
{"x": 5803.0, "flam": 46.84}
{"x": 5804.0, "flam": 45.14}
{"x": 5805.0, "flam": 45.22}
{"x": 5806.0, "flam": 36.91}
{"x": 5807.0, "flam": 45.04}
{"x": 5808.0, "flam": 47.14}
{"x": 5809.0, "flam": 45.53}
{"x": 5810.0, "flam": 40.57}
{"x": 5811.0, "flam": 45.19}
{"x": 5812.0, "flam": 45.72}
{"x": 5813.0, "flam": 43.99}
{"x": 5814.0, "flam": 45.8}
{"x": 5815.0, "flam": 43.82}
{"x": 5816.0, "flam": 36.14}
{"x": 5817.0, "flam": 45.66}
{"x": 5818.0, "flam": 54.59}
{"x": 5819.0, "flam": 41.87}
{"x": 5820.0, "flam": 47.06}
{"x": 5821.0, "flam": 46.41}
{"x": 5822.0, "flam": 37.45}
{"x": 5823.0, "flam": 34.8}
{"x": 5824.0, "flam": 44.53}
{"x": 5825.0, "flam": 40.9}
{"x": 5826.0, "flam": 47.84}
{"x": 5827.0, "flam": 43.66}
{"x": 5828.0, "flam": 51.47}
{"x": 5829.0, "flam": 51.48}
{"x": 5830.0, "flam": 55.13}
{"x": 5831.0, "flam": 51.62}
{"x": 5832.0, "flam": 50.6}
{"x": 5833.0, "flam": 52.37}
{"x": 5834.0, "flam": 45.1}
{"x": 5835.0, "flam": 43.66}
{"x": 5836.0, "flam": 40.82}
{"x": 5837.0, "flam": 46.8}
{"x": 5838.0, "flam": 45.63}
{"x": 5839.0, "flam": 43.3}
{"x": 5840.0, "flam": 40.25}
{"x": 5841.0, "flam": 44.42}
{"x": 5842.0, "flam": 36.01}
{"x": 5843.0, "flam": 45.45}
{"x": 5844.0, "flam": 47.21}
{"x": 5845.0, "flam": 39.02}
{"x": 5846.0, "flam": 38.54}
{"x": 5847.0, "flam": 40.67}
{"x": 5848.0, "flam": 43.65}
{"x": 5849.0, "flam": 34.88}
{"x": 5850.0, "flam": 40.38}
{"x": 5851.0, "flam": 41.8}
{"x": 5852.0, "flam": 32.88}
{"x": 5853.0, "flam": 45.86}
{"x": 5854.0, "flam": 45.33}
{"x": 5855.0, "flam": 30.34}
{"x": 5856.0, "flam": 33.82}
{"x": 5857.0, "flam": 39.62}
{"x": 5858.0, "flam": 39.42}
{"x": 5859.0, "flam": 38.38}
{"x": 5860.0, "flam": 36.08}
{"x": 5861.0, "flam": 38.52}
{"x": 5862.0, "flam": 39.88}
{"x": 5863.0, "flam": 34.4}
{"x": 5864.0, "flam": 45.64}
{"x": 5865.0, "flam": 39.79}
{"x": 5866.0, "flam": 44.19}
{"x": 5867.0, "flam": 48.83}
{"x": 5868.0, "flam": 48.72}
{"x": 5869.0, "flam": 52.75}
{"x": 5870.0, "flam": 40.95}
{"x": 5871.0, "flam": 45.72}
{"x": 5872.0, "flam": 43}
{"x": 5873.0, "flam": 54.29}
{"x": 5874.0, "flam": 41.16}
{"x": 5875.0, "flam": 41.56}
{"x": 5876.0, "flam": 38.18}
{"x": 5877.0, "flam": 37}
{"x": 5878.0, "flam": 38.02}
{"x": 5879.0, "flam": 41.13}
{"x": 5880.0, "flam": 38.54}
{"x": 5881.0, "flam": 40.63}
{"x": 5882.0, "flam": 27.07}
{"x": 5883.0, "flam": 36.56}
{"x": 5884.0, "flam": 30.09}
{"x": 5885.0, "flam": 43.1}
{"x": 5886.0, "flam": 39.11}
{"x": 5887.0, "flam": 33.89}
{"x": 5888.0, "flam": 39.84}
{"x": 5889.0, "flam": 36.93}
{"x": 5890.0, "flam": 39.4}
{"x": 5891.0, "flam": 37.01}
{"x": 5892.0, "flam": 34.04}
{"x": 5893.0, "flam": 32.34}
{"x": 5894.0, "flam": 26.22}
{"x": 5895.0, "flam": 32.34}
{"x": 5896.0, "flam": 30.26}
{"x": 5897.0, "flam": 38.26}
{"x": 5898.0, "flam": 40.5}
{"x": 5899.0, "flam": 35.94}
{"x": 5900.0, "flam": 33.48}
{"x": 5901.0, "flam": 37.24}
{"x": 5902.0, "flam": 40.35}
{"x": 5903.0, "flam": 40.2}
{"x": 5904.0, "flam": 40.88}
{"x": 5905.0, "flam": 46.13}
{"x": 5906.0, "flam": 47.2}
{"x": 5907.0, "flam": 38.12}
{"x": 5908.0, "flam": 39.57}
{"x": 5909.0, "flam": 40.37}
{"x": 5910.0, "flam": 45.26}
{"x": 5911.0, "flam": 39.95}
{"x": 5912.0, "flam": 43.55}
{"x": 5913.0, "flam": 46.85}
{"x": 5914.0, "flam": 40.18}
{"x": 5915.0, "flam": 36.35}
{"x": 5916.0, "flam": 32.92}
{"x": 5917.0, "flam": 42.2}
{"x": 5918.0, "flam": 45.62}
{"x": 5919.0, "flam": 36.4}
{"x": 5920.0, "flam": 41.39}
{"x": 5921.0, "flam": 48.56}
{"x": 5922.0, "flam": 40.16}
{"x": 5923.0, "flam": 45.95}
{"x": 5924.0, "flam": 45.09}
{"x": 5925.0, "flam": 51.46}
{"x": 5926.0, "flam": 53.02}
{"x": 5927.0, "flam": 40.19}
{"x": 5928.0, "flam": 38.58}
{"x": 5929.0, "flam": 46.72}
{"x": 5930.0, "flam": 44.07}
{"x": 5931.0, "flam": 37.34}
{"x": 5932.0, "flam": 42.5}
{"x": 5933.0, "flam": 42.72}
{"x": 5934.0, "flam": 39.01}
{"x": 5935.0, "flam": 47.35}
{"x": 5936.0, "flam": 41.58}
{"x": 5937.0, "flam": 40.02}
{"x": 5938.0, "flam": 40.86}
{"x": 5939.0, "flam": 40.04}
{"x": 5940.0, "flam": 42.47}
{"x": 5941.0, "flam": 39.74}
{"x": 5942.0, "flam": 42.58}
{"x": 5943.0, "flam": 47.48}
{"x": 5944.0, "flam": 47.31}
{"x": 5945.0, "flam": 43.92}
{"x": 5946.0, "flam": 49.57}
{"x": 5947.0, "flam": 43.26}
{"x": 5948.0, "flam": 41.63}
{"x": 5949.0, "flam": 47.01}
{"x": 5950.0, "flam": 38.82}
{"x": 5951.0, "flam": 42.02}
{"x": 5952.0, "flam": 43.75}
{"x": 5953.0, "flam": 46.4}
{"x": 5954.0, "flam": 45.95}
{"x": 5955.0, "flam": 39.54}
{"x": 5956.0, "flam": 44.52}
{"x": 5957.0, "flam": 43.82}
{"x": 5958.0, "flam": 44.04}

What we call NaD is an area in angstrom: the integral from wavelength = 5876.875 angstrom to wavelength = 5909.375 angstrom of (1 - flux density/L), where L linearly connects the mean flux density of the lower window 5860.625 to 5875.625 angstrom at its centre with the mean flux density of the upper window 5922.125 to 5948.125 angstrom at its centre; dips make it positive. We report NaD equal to 4.8 angstrom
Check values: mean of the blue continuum 44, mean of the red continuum 43.6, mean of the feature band 37.3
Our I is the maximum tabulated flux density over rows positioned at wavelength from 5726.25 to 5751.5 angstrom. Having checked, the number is 56.34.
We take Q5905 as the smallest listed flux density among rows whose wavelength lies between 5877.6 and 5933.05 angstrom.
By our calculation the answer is 26.22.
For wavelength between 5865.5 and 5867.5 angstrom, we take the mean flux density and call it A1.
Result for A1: 46.5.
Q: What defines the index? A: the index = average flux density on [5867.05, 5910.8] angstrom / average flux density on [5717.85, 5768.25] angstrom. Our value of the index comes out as 0.9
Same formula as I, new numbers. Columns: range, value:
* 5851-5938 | 54.29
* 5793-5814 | 51.96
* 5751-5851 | 55.14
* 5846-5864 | 45.86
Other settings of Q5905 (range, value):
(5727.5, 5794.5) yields 33.26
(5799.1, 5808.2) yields 36.91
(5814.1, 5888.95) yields 27.07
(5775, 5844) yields 33.16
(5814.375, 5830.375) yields 34.8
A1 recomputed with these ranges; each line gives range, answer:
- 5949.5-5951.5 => 40.4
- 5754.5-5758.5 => 43.8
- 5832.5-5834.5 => 48.7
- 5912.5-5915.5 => 41.1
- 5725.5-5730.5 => 48.1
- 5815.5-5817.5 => 40.9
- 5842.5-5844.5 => 46.3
